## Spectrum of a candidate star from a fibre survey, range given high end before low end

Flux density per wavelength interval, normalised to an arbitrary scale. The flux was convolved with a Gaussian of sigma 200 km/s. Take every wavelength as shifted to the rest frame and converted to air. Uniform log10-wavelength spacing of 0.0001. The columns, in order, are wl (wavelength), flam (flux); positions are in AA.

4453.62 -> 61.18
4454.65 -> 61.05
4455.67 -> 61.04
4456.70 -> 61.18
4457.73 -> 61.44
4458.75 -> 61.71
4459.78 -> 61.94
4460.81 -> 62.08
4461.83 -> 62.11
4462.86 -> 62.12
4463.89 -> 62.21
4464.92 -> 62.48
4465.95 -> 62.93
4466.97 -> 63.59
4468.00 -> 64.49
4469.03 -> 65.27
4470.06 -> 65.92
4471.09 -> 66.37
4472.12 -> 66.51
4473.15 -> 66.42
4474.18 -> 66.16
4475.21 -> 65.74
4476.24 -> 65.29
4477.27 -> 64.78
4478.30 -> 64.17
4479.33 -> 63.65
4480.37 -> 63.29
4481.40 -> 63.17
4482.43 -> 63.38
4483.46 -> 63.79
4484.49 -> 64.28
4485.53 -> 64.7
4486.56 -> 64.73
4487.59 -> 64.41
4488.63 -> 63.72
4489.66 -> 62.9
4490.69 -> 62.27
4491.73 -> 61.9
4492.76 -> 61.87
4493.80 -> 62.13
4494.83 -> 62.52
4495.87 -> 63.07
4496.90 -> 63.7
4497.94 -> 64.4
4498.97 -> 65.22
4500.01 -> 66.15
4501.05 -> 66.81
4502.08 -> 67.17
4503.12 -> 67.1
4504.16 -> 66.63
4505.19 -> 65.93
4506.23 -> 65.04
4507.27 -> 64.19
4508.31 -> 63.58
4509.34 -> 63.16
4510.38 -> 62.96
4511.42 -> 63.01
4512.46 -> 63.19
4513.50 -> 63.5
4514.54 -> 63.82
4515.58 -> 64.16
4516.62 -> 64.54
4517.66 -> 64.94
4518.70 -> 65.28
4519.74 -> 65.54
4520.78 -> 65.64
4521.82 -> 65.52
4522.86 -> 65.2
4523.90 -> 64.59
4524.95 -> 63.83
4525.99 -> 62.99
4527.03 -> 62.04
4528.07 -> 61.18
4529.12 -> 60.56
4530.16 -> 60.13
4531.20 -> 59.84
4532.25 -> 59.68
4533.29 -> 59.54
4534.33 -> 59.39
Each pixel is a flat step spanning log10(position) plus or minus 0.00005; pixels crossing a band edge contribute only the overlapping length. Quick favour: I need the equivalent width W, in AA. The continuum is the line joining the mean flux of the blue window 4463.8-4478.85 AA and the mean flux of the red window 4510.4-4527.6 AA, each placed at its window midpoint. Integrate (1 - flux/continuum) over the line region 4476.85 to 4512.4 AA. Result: 0.3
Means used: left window 64.9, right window 64.2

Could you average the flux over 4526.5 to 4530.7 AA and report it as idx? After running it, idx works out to 61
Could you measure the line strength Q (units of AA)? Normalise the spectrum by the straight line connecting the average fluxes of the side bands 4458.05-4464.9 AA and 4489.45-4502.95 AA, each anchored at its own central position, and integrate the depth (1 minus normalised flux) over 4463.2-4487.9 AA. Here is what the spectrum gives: -0.65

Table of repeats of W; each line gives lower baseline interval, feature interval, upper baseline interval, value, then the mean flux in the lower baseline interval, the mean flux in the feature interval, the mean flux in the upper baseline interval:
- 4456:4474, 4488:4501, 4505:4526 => 0.1 AA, 63.5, 63.4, 64.3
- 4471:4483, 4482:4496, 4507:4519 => 0.3 AA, 64.9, 63.3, 63.8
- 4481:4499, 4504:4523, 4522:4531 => -0.5 AA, 63.4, 64.5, 62.6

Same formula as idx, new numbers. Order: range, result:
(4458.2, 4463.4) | 62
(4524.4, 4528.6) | 62.4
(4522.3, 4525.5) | 64.5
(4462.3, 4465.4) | 62.1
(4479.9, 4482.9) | 63.4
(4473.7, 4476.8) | 65.7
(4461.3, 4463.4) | 62.2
